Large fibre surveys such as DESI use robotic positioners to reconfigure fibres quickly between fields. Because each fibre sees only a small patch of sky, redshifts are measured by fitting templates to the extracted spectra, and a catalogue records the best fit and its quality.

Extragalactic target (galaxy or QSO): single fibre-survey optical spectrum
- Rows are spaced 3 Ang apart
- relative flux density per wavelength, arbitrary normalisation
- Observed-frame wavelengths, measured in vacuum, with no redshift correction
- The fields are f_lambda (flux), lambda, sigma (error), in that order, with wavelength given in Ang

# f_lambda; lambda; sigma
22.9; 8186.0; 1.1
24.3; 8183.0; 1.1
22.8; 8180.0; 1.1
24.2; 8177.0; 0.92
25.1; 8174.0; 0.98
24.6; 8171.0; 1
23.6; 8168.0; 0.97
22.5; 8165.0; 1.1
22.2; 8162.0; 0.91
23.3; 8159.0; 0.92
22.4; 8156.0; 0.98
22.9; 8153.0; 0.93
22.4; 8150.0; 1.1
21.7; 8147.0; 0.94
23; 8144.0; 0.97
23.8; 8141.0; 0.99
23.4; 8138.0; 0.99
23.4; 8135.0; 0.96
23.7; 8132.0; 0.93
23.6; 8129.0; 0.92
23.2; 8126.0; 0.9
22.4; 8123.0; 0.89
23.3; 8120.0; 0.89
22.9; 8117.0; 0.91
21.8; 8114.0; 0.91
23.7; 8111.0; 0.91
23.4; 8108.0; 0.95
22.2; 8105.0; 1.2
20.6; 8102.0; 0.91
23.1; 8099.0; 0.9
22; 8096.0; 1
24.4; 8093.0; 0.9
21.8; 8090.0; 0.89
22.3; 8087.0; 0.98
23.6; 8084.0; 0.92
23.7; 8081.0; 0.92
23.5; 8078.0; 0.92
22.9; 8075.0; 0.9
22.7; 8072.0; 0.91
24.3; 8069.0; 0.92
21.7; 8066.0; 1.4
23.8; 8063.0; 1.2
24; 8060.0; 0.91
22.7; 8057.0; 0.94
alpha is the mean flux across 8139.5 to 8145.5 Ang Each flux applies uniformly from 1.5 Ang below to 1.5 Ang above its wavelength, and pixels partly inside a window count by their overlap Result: 23.4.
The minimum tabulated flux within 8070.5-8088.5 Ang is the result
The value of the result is 22.3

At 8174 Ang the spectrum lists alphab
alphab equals 25.1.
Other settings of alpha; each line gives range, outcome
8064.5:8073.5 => 22.9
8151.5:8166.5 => 22.7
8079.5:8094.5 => 23.2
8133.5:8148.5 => 23.1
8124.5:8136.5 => 23.5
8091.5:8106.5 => 22.5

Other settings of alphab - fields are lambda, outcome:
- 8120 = 23.3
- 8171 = 24.6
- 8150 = 22.4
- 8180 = 22.8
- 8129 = 23.6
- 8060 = 24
